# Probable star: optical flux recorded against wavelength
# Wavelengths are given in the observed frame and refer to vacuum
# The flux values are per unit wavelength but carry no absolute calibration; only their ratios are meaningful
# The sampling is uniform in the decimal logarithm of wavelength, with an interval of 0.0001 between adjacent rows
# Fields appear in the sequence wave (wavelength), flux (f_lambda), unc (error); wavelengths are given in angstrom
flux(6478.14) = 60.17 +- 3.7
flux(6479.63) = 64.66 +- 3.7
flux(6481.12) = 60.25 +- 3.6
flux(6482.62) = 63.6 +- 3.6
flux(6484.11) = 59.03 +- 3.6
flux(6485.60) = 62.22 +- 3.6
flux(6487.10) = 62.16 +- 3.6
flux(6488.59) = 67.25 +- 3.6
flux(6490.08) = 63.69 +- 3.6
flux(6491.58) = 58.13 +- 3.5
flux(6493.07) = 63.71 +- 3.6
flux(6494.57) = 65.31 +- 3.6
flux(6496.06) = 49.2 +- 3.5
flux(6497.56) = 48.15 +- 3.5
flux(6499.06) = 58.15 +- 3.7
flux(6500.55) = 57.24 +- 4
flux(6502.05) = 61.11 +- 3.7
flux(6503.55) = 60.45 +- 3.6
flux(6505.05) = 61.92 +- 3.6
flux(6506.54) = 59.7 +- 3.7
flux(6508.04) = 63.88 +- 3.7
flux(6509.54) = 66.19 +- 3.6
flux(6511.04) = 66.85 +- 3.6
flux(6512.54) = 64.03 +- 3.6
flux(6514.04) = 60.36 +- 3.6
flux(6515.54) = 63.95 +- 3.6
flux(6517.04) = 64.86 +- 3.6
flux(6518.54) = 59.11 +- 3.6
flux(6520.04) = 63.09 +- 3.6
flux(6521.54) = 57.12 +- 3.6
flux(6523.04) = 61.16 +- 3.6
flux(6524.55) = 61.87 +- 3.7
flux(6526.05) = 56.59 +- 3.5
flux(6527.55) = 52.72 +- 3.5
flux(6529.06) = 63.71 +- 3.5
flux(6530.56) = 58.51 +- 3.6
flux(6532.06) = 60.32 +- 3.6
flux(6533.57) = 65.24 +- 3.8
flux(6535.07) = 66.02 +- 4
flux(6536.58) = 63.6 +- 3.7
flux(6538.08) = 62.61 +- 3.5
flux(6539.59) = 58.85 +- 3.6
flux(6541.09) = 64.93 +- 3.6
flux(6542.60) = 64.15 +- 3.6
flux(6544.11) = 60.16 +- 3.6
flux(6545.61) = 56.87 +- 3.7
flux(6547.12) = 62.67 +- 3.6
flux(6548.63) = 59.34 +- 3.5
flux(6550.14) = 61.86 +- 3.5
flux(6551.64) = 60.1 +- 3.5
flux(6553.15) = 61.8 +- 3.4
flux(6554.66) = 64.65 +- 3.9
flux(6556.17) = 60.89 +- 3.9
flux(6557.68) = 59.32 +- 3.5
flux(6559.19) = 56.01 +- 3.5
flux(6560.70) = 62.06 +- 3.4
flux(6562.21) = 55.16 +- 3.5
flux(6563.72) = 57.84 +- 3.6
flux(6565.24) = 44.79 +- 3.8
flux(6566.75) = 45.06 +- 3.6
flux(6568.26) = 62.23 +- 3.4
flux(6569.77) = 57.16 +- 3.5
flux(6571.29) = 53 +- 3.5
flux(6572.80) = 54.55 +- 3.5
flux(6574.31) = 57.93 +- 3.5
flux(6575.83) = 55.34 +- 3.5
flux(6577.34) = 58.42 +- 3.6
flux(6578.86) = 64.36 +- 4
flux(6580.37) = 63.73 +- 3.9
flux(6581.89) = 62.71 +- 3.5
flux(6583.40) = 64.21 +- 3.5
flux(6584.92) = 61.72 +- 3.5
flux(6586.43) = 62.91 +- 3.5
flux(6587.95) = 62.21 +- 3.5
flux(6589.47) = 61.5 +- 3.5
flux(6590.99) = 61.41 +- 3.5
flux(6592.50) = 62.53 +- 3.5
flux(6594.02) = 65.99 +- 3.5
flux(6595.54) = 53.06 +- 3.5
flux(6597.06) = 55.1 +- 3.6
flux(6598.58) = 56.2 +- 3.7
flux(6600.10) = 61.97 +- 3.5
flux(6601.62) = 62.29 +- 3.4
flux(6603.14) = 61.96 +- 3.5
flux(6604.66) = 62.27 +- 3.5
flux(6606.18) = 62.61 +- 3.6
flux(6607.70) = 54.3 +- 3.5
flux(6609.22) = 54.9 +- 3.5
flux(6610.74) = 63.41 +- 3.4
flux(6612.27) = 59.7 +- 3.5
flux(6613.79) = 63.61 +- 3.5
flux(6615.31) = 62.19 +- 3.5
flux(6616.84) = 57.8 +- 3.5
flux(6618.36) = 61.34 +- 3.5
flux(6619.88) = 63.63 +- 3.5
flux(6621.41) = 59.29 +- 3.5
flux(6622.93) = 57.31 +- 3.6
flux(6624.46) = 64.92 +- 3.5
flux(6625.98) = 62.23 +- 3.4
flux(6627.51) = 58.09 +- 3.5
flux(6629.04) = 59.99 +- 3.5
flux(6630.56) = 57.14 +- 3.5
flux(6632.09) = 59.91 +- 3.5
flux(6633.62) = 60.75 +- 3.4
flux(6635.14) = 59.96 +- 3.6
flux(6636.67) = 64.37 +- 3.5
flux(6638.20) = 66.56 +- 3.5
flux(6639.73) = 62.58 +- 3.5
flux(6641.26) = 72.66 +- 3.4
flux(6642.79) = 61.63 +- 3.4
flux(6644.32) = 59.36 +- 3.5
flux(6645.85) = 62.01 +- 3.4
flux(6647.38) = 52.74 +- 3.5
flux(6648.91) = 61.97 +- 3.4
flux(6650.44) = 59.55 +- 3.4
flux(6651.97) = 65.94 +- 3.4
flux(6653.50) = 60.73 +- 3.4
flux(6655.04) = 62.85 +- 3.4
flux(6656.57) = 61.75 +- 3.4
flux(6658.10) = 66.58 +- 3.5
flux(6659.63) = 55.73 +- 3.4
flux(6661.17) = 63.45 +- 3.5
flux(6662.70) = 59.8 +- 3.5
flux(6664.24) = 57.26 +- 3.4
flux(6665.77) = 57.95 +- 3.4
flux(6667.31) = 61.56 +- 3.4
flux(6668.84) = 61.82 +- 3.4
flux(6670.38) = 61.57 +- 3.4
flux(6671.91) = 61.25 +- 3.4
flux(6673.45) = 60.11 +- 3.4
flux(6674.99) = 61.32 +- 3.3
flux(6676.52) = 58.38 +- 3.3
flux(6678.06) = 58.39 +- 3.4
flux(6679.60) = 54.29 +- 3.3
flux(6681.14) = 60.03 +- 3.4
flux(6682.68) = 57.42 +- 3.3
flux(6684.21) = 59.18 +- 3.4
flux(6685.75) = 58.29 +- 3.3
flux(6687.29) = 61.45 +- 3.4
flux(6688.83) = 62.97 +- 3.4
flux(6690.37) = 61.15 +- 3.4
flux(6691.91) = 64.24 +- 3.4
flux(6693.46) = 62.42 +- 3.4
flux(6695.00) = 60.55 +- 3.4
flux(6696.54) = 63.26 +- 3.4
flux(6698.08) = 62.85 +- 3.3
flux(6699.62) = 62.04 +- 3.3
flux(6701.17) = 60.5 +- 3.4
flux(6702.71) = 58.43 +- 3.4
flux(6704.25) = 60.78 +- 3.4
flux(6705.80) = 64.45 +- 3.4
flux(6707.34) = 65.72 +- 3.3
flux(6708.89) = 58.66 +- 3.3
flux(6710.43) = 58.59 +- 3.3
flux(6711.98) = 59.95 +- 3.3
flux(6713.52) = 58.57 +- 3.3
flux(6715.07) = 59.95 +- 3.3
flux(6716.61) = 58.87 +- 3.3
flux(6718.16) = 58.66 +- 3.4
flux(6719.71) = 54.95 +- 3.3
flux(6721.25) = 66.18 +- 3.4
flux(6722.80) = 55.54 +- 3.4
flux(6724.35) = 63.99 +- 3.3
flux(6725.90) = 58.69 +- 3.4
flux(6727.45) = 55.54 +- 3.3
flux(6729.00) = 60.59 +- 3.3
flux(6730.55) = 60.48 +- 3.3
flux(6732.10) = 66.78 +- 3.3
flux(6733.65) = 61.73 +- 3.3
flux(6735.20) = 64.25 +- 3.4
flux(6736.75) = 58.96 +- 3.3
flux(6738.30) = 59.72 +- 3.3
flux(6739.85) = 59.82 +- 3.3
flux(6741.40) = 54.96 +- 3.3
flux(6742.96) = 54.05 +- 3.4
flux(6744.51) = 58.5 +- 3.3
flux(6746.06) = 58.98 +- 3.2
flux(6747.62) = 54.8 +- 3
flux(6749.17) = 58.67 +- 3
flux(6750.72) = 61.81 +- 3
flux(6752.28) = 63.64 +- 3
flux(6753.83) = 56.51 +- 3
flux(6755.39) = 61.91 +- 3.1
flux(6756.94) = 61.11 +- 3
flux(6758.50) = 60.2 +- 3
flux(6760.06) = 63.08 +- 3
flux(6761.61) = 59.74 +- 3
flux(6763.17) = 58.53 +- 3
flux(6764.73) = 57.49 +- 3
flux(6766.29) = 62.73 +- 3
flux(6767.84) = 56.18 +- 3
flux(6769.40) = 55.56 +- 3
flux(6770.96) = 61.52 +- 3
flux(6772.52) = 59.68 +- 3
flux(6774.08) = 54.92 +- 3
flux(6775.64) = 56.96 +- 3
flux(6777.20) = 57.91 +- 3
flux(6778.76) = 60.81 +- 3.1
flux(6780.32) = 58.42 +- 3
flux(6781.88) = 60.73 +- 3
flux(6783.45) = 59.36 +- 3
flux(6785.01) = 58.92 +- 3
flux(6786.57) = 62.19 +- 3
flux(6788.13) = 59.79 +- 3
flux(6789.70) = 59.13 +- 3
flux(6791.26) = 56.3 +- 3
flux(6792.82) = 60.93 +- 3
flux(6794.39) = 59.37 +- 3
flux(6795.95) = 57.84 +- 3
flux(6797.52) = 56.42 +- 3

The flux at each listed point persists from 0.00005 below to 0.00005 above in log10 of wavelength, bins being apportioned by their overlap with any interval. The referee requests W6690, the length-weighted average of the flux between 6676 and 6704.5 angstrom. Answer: 60.4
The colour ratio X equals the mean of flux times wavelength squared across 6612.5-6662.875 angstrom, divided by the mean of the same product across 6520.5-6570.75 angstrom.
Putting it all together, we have 1.1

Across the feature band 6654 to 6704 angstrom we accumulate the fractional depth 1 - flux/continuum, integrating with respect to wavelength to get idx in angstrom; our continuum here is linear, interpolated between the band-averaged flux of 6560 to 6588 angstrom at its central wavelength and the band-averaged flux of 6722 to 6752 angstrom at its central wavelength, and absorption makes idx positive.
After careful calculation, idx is -1.4 angstrom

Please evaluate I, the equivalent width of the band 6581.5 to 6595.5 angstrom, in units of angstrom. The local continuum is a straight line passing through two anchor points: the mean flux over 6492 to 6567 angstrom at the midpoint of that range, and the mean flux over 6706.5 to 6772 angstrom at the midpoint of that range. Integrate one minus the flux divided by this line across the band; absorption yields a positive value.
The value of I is -0.5 angstrom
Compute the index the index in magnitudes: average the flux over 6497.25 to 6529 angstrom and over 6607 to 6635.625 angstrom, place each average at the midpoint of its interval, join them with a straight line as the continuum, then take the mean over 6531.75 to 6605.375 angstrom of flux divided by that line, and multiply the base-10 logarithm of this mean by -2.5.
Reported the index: 0.01 mag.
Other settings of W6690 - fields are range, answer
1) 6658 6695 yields 60.2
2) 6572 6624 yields 60.4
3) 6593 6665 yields 60.8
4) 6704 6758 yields 59.9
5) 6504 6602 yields 60.3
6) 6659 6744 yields 60.1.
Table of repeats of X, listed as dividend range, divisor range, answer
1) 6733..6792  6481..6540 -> 1.05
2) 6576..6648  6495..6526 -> 1.04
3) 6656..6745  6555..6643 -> 1.04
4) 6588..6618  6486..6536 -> 1.02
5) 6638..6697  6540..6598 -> 1.06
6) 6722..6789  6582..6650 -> 1.02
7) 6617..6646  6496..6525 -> 1.06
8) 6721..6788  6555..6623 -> 1.05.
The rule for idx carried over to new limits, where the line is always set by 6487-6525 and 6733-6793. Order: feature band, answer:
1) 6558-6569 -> 1.0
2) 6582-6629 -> -0.3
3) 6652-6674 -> -0.4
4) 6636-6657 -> -0.8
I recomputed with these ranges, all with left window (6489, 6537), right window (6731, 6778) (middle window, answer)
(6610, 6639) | -0.5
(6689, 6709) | -0.8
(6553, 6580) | 1.5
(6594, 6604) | 0.2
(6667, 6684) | 0.1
